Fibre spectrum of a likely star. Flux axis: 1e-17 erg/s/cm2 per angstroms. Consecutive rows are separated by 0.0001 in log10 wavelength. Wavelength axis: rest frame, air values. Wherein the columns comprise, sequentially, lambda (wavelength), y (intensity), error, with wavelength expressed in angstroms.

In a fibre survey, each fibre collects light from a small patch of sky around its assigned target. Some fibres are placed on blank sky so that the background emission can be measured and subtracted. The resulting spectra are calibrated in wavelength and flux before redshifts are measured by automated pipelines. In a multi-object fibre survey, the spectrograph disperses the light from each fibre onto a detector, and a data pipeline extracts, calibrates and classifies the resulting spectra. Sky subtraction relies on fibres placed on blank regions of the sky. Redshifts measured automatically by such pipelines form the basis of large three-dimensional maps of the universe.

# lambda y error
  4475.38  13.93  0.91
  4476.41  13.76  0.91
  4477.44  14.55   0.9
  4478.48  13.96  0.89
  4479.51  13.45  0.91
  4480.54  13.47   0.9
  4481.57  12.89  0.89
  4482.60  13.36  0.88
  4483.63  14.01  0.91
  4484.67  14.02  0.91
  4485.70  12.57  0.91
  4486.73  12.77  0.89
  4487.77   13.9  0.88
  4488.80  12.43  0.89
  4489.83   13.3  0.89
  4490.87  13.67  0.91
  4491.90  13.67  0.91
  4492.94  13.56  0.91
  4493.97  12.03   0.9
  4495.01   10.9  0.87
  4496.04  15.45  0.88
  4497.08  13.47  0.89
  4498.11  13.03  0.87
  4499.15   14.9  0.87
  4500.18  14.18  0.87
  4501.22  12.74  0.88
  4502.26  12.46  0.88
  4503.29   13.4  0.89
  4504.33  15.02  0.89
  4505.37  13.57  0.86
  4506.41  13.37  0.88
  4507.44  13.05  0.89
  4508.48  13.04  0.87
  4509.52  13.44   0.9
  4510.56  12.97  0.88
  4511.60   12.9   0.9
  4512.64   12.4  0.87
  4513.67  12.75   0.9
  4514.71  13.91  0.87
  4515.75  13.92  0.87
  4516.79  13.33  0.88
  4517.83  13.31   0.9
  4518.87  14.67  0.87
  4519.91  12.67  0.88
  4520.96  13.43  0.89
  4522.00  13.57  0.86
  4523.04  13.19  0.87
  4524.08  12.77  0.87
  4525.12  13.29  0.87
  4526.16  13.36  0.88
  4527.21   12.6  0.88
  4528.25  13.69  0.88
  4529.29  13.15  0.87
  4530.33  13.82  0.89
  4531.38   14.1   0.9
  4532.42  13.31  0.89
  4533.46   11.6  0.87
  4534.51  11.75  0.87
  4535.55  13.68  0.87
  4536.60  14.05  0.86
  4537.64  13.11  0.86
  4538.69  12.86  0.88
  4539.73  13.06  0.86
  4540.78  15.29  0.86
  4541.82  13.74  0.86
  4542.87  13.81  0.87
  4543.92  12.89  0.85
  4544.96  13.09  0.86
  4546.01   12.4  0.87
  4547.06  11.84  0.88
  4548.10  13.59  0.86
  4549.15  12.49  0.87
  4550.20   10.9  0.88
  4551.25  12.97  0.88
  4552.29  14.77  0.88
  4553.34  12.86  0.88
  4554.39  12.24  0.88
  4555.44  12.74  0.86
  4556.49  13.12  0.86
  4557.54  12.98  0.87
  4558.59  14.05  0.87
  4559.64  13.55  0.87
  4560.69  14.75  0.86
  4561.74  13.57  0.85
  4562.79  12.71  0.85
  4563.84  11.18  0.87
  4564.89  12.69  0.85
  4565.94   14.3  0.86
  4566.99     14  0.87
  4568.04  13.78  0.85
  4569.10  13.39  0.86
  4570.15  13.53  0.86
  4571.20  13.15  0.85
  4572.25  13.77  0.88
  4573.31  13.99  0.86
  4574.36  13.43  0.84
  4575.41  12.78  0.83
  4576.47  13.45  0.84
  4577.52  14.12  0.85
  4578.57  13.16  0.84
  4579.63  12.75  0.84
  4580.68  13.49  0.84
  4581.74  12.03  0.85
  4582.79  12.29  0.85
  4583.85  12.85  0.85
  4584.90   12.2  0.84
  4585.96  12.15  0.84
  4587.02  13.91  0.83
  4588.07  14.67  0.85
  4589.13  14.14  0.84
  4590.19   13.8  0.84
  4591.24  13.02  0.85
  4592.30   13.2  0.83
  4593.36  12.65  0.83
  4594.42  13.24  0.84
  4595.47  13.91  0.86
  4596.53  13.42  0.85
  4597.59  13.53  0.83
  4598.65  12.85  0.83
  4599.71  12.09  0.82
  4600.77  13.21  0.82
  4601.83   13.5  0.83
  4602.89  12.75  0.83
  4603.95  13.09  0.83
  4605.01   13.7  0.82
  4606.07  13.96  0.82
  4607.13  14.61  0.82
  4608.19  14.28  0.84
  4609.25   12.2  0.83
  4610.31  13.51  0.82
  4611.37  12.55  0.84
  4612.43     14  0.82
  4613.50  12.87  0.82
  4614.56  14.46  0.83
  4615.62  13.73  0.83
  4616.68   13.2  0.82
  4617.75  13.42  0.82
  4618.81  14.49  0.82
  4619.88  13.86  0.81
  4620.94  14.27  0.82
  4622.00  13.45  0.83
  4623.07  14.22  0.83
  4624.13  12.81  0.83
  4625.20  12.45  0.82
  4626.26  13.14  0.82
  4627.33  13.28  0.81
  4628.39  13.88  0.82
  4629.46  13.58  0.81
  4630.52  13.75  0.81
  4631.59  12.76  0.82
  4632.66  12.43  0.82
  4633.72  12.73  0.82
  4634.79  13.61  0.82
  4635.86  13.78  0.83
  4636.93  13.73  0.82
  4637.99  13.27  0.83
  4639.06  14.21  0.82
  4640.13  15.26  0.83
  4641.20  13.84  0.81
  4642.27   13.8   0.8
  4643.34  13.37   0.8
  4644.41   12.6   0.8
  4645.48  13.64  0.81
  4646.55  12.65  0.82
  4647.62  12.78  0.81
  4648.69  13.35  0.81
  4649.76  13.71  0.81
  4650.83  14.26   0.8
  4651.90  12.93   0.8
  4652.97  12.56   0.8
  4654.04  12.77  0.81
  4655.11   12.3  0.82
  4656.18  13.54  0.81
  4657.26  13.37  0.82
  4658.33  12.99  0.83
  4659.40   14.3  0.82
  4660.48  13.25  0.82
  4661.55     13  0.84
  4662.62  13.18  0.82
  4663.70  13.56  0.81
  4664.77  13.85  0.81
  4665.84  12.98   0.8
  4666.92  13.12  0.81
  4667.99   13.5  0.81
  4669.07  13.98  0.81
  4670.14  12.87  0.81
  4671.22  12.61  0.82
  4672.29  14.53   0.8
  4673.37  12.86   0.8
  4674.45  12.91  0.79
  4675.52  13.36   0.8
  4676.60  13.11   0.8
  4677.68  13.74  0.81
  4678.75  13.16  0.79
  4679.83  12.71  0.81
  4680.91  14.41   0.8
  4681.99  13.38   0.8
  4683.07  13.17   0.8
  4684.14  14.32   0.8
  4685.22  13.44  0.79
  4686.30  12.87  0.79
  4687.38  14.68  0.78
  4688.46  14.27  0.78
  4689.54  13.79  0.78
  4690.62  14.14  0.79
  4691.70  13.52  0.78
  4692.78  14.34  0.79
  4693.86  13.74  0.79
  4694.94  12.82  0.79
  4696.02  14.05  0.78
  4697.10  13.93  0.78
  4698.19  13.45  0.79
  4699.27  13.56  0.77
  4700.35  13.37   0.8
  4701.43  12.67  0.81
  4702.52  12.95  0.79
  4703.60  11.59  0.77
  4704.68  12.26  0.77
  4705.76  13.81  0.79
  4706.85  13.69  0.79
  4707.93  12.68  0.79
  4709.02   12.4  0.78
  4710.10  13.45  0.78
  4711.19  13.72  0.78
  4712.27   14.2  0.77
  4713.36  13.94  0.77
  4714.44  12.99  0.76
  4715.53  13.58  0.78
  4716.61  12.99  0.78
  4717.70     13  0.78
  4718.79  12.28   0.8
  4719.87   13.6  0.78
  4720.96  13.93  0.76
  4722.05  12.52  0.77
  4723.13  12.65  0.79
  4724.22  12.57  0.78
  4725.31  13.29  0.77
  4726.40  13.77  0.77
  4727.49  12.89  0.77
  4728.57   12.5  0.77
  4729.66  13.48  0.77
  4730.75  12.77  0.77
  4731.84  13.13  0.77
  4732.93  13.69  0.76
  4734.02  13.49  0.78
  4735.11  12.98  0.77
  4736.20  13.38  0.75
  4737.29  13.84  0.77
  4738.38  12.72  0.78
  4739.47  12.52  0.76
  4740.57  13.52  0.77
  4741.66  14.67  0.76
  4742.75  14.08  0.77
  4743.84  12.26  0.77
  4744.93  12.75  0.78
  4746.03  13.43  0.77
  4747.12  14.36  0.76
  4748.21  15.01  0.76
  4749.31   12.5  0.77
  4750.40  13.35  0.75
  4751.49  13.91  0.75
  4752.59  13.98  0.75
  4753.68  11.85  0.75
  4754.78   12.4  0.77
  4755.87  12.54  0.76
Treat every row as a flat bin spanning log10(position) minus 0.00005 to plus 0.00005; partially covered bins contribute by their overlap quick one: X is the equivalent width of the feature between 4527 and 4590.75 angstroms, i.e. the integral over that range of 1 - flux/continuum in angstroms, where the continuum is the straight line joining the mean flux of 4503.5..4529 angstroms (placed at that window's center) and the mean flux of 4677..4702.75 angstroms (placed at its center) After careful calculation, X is 0.9 angstroms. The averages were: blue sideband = 13.3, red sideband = 13.6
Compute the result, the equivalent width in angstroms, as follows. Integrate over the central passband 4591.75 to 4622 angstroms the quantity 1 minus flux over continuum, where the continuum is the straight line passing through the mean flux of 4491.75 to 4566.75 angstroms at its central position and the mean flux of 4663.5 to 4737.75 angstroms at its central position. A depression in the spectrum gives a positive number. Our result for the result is -0.4 angstroms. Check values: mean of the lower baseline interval 13.2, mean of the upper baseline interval 13.3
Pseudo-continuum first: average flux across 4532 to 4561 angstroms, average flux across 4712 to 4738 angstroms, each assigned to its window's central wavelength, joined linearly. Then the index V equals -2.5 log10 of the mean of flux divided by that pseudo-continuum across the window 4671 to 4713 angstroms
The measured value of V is -0.019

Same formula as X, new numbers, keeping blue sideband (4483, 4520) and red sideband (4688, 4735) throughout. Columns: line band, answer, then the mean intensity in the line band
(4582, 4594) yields 0.2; 13.1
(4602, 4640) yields -0.5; 13.5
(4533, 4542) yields 0.1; 13.2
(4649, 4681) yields 0.0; 13.3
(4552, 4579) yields -0.1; 13.4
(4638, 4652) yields -0.3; 13.6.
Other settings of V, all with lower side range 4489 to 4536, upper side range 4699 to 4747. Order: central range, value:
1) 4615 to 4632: -0.024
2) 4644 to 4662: 0.003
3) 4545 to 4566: 0.026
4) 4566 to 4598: -0.007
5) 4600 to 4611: -0.016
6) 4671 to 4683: -0.012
